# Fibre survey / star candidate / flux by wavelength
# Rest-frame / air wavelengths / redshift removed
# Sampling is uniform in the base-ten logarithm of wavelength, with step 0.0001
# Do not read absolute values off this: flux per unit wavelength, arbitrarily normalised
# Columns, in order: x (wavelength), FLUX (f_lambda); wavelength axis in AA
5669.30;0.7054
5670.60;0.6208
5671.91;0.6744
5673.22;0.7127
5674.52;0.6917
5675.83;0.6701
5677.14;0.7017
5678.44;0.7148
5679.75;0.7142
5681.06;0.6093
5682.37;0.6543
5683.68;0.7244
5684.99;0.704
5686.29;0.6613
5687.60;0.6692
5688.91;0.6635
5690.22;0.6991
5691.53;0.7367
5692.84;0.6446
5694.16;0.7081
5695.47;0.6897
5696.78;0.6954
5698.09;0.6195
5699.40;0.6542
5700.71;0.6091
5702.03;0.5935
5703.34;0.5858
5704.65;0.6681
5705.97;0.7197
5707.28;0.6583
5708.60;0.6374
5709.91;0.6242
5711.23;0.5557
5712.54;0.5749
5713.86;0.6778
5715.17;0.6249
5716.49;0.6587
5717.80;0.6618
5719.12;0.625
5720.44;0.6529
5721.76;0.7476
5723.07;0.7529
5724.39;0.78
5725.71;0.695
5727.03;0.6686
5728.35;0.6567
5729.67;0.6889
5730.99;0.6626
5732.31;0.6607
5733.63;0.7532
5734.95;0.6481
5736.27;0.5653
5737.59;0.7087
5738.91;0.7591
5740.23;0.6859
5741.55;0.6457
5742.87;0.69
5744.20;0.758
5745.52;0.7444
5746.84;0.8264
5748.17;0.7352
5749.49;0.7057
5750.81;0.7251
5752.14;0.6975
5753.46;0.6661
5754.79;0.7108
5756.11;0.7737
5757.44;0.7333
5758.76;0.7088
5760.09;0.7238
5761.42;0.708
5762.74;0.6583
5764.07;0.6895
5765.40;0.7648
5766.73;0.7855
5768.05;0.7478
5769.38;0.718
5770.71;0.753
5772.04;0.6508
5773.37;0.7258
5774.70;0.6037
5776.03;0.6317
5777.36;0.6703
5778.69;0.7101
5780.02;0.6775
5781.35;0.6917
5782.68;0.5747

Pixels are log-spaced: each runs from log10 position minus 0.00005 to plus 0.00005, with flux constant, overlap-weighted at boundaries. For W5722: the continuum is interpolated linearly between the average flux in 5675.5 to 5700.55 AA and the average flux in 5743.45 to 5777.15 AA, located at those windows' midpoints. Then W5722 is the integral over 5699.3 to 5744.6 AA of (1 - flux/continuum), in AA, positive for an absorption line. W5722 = 2.1 AA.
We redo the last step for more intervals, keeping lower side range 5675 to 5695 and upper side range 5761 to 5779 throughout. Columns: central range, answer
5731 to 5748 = -0.2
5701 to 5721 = 1.6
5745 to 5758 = -0.6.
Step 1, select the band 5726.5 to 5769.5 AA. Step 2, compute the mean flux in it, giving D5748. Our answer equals 0.708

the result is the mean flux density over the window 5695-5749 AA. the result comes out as 0.674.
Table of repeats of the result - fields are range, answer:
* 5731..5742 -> 0.678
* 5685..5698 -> 0.684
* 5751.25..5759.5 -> 0.715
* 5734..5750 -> 0.707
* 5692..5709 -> 0.653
